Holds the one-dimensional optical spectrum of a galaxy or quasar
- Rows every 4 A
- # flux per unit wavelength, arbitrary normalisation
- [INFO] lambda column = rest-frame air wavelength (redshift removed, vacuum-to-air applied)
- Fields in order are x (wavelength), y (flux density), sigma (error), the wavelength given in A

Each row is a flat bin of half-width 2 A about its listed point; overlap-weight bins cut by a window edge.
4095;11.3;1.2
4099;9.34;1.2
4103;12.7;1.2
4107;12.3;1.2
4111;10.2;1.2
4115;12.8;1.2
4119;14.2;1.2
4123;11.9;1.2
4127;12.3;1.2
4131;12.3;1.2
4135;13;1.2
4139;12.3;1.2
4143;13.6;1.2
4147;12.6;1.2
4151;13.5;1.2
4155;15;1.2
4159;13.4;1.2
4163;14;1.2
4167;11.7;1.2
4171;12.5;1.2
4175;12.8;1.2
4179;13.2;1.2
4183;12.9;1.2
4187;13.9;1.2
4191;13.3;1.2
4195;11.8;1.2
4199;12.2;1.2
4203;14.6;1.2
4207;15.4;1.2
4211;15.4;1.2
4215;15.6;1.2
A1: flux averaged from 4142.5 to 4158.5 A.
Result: 13.7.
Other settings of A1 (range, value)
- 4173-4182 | 13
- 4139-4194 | 13.2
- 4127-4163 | 13.2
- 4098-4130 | 12.1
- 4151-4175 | 13.3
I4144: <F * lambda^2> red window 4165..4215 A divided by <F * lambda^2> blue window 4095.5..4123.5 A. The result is 1.17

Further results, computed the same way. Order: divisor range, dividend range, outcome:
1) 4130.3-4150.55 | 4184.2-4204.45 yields 1.05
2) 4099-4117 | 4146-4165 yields 1.20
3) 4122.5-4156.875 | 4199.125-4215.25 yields 1.18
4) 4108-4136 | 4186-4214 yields 1.16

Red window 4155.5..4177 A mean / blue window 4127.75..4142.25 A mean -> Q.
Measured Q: 1.0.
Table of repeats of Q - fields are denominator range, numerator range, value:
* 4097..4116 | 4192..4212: 1.21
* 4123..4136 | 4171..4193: 1.06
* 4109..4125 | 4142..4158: 1.11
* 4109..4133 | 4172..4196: 1.06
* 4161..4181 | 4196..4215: 1.12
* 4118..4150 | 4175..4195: 1.03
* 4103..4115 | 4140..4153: 1.12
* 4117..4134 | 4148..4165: 1.09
